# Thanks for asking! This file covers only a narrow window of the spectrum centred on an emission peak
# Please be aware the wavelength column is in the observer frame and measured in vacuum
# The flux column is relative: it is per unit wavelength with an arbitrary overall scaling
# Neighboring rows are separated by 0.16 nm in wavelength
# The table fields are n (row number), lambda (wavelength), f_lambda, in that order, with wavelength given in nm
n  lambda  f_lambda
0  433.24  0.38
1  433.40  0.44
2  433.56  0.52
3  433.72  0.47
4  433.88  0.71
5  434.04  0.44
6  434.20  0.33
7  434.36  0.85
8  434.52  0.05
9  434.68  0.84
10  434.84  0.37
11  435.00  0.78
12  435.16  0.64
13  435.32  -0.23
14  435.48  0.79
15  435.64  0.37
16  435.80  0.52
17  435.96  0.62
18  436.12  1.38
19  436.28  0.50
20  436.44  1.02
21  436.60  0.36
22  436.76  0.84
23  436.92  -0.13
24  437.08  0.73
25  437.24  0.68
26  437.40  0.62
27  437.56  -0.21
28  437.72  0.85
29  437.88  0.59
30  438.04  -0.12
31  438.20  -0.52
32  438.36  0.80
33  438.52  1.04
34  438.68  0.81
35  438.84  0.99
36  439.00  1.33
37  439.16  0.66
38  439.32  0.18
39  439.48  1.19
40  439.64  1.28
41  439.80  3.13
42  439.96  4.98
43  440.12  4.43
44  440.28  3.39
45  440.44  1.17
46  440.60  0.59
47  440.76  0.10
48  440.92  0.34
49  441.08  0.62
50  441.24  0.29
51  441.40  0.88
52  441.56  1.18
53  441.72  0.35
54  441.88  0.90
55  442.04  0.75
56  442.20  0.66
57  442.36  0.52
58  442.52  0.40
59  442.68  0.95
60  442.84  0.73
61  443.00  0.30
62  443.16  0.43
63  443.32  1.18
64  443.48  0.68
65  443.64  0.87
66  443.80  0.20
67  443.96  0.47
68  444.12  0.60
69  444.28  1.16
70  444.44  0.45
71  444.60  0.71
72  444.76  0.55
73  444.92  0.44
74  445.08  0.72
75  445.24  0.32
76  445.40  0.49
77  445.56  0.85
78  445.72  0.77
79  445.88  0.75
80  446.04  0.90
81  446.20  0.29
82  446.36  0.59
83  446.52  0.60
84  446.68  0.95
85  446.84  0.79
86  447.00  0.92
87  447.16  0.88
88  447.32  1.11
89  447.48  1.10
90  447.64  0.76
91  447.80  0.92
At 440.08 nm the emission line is [O II] 3727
